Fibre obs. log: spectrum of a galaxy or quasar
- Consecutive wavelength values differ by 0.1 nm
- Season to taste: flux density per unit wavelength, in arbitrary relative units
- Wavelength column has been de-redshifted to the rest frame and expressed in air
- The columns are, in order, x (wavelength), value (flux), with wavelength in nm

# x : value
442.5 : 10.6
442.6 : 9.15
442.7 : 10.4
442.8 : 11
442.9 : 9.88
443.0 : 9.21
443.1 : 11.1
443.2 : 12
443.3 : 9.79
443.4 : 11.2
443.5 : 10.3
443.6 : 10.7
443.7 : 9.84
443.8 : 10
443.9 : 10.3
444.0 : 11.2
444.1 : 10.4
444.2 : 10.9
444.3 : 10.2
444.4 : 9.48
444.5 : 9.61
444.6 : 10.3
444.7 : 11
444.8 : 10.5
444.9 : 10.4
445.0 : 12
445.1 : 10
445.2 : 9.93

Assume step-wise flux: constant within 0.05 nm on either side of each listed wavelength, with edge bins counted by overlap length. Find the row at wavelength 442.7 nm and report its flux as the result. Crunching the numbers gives 10.4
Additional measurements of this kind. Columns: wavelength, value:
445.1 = 10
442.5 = 10.6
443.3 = 9.79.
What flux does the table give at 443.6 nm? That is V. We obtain 10.7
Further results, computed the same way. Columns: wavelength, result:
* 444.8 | 10.5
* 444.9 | 10.4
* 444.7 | 11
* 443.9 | 10.3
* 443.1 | 11.1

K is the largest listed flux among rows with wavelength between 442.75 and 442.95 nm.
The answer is 11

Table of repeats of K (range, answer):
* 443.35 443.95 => 11.2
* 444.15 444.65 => 10.9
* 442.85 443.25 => 12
